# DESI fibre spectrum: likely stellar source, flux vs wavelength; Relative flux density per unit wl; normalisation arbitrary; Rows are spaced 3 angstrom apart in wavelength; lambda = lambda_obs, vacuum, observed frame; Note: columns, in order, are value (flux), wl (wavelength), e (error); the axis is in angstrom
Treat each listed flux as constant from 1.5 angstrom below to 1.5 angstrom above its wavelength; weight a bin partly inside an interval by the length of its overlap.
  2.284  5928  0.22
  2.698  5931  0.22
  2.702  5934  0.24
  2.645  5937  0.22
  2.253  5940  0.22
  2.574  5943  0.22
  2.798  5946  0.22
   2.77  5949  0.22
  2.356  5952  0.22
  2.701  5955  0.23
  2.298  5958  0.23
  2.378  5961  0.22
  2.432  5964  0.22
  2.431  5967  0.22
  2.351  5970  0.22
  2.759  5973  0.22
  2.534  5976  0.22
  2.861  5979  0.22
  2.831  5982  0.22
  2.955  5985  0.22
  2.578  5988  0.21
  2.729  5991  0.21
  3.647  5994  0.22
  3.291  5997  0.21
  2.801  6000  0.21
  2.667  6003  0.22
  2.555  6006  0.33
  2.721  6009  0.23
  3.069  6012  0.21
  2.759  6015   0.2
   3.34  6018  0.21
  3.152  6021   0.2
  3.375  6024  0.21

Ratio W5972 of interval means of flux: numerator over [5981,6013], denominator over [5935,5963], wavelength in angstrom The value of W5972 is 1.1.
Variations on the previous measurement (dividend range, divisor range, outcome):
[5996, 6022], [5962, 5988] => 1.11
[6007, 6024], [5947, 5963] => 1.21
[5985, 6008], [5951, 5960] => 1.18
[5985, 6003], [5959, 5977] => 1.20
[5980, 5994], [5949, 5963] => 1.16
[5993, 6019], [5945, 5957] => 1.12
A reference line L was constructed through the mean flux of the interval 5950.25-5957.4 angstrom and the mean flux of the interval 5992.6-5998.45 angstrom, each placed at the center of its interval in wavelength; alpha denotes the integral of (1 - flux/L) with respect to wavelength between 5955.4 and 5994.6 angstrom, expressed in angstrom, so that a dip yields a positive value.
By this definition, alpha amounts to 4.4 angstrom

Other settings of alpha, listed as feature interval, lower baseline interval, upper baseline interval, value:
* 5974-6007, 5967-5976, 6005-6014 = -2.5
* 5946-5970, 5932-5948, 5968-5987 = 1.4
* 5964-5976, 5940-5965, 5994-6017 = 0.6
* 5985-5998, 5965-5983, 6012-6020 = -1.1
